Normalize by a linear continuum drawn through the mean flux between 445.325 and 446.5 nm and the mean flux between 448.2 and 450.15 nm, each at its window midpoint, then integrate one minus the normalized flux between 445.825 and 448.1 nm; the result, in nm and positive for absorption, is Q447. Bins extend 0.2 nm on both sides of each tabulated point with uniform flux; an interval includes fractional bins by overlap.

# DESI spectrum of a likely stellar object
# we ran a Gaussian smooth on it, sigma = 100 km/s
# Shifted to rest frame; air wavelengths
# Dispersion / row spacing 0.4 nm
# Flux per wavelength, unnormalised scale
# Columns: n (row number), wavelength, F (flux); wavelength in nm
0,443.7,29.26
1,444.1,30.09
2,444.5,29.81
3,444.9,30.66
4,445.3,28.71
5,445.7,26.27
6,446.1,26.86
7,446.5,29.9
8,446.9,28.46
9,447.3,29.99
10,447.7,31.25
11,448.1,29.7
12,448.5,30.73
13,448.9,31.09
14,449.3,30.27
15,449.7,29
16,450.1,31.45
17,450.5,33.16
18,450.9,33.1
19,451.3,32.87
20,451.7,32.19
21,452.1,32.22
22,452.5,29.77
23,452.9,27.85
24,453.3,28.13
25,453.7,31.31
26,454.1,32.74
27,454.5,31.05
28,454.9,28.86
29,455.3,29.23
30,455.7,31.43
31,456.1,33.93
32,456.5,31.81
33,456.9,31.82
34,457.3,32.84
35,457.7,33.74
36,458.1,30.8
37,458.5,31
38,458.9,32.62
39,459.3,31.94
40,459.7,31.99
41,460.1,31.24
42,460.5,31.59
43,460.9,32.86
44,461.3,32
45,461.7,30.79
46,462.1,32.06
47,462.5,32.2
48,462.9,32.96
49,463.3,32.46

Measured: -0.065 nm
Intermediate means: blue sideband 27.5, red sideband 30.4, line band 29.2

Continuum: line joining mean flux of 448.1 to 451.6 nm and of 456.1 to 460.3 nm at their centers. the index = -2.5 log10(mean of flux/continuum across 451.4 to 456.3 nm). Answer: 0.03 mag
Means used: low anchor 31.4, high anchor 32.1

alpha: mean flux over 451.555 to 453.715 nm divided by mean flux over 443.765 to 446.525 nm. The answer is 1.0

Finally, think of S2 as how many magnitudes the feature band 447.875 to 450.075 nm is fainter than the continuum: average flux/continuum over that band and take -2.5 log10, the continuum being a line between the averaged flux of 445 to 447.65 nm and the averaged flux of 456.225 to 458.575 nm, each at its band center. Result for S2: -0.03 mag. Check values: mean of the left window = 28.6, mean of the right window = 32.1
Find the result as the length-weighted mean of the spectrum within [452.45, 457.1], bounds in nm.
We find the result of 30.7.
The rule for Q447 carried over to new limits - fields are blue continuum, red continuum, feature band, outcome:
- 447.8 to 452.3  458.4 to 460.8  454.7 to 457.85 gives 0.000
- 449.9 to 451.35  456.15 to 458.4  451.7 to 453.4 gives 0.137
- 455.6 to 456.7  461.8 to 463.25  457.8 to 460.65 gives 0.063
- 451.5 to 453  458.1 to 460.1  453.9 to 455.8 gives 0.028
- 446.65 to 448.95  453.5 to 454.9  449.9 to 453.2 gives -0.071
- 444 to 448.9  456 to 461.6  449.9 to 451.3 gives -0.105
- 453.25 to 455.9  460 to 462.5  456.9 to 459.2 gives -0.071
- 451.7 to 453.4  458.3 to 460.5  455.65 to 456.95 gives -0.063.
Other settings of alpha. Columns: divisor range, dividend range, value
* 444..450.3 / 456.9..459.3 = 1.08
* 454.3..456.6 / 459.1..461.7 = 1.03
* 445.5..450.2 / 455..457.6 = 1.08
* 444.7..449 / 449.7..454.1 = 1.06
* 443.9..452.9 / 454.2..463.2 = 1.05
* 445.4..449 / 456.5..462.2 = 1.09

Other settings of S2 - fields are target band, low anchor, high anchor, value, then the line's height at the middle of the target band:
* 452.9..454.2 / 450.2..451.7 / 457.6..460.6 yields 0.08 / 32.5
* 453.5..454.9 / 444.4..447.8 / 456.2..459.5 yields 0.00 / 31.2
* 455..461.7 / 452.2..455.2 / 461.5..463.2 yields -0.03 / 31.1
